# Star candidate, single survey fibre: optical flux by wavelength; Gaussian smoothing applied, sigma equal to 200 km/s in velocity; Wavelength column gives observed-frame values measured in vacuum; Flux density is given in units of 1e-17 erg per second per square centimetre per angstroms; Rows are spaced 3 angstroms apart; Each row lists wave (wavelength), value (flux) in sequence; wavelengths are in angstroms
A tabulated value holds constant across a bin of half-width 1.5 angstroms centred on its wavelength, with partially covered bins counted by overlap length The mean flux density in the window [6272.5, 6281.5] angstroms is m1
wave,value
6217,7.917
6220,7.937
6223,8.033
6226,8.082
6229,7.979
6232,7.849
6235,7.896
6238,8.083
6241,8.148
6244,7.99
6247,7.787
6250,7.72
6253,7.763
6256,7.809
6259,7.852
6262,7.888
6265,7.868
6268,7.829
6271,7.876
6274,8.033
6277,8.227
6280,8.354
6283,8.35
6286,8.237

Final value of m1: 8.2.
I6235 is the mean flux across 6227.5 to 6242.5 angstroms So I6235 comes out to 7.99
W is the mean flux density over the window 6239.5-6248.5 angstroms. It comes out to 7.98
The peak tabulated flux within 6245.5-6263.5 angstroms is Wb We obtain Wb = 7.888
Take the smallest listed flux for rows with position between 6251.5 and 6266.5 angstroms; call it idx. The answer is 7.763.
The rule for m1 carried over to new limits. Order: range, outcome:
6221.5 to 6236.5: 7.97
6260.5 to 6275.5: 7.9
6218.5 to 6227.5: 8.02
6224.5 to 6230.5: 8.03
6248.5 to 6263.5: 7.81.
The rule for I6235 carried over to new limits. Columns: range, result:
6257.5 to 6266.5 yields 7.87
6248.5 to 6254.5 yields 7.74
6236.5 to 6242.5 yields 8.12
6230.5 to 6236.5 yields 7.87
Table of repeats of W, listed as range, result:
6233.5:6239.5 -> 7.99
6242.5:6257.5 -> 7.81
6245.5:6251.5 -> 7.75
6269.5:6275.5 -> 7.95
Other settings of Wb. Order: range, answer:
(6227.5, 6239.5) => 8.083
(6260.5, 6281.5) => 8.354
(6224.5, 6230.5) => 8.082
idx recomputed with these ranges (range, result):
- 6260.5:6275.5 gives 7.829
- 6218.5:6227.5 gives 7.937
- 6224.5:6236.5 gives 7.849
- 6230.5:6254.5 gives 7.72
